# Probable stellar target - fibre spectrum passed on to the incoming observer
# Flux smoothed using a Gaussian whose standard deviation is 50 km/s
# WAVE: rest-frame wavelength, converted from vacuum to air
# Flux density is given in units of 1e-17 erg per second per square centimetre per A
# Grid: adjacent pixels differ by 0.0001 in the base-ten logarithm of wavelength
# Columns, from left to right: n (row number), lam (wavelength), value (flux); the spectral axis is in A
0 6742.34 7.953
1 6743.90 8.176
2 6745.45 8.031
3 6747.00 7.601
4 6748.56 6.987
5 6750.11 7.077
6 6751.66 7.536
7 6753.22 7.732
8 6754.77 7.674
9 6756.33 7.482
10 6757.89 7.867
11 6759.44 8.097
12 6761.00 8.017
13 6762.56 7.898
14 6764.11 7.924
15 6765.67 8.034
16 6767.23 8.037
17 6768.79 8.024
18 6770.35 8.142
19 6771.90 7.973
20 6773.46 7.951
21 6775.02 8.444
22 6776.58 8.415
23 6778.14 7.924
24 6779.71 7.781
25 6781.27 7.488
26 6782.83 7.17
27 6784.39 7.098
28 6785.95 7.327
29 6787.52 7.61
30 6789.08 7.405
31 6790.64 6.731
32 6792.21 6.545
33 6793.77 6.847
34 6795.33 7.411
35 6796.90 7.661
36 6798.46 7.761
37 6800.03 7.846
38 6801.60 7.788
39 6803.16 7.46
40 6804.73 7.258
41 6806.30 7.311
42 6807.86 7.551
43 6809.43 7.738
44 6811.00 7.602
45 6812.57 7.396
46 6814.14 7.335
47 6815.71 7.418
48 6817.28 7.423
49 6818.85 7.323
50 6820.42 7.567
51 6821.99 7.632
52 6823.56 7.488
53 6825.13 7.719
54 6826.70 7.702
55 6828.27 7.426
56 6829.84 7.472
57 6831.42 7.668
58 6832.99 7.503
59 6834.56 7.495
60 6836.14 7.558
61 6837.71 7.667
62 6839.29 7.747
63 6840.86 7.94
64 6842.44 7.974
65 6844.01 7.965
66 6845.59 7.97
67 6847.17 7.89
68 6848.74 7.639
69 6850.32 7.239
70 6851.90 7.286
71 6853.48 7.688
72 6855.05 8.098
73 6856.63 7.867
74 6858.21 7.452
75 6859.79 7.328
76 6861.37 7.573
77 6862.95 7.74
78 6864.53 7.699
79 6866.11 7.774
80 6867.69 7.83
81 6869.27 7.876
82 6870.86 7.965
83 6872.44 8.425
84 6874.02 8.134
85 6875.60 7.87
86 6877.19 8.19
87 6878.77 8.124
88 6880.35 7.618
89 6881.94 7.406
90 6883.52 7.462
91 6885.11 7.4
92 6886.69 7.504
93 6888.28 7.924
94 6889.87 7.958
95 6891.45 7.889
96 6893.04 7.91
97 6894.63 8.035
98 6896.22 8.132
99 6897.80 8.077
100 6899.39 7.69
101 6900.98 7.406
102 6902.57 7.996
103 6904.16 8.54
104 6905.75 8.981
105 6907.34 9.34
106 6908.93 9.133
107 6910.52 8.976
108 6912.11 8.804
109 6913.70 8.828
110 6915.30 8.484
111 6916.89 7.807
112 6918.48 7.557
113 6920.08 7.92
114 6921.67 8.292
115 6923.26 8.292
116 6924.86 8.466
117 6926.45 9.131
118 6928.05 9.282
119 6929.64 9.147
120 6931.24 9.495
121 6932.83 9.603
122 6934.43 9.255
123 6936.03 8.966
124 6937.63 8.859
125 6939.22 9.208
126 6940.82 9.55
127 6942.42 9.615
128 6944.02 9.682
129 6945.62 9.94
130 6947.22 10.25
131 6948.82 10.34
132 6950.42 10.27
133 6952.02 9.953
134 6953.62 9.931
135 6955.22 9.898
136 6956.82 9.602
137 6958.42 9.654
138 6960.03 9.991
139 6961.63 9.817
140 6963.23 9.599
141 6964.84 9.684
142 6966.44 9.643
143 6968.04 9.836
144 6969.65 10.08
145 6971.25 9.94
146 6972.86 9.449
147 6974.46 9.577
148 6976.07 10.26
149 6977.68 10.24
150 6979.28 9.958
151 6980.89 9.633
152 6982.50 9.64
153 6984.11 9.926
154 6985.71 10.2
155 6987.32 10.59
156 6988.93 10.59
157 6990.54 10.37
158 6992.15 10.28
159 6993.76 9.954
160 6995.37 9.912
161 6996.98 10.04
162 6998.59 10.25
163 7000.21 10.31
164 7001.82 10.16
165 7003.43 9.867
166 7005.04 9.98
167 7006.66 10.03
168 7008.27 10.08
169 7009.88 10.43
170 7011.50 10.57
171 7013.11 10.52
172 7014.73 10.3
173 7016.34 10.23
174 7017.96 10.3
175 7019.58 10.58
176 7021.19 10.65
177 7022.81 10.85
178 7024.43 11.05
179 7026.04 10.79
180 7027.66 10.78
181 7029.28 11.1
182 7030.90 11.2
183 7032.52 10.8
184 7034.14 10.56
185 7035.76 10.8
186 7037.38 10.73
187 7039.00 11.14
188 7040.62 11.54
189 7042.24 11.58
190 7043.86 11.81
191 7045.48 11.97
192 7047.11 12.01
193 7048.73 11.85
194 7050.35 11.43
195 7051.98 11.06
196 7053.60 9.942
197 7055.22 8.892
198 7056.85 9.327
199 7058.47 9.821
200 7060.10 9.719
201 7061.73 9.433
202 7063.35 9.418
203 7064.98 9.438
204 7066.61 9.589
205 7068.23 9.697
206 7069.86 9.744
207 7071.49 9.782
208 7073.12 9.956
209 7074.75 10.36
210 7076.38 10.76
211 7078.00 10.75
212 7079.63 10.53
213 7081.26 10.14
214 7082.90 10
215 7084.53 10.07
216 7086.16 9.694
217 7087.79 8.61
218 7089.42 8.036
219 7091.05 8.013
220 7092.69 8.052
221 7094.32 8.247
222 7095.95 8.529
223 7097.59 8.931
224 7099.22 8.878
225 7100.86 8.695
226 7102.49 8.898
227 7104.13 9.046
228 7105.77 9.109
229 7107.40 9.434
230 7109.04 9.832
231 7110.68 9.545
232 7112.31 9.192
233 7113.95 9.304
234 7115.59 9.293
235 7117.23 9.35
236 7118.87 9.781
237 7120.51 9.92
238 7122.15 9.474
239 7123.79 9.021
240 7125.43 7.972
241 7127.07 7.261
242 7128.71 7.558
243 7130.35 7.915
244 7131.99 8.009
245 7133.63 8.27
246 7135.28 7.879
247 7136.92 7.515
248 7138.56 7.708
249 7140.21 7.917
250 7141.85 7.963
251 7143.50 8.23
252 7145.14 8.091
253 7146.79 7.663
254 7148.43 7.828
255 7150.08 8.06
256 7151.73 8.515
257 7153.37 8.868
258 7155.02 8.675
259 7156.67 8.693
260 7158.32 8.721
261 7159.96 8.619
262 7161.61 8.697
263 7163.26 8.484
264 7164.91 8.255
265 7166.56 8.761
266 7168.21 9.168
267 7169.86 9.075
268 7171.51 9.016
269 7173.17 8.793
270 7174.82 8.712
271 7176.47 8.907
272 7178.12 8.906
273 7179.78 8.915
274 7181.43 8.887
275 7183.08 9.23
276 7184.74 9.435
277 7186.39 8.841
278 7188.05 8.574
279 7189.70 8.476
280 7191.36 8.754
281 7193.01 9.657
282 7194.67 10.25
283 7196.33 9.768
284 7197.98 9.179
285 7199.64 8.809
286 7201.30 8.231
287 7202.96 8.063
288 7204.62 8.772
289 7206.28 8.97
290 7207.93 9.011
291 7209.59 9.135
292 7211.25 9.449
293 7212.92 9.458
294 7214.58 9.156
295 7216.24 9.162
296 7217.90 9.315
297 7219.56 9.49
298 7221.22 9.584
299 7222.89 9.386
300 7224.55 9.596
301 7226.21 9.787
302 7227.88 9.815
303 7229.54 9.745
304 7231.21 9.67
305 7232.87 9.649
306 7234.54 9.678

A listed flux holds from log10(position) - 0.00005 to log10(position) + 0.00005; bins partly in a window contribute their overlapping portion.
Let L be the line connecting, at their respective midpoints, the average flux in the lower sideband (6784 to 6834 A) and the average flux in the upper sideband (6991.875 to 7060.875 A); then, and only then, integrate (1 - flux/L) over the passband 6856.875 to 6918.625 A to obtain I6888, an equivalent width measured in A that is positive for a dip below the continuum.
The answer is 4.0 A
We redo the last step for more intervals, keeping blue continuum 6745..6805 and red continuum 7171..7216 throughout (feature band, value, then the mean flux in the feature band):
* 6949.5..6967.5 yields -3.5 A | 9.83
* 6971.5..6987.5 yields -3.1 A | 9.92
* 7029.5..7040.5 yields -3.1 A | 10.9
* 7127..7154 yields 2.7 A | 7.97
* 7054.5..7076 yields -2.7 A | 9.65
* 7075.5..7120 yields -3.0 A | 9.29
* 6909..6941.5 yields -2.7 A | 8.8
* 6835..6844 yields 0.1 A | 7.78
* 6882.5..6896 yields 0.4 A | 7.77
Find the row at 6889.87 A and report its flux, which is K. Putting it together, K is 7.958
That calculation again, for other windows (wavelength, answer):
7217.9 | 9.315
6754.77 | 7.674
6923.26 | 8.292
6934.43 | 9.255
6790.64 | 6.731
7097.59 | 8.931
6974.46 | 9.577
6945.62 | 9.94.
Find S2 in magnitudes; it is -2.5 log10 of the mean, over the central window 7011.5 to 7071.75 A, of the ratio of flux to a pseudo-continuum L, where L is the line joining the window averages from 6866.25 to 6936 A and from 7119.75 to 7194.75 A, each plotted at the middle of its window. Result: -0.244 mag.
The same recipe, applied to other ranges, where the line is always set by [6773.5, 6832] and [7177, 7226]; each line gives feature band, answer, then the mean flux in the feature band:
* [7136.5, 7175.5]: 0.065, 8.43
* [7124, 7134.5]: 0.121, 7.9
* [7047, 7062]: -0.205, 10.3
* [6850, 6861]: 0.021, 7.58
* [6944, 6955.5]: -0.235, 10.1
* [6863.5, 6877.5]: -0.024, 7.96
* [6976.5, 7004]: -0.219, 10.1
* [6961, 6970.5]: -0.195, 9.78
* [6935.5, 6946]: -0.165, 9.39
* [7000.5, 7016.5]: -0.220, 10.2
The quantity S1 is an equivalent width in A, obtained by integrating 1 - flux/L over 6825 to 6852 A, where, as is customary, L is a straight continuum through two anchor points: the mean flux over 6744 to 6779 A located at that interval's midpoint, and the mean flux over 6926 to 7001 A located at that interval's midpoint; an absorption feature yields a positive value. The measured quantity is 2.96 A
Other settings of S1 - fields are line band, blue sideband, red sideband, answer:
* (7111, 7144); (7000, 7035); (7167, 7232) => 4.09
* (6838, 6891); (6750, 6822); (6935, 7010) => 4.96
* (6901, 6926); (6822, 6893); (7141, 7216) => -1.74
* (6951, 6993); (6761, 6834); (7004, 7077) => -1.12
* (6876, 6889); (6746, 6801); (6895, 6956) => 1.34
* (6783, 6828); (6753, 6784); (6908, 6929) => 3.54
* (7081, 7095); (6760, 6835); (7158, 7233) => -0.41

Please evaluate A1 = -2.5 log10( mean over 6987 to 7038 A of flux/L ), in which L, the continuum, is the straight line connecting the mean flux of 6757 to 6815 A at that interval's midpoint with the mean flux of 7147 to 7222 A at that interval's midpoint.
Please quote -0.242 mag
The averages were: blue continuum 7.64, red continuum 8.91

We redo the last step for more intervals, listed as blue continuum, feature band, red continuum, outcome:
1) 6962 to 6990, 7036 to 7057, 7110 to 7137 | -0.184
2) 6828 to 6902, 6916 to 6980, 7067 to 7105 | -0.132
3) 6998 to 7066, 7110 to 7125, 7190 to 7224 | 0.055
